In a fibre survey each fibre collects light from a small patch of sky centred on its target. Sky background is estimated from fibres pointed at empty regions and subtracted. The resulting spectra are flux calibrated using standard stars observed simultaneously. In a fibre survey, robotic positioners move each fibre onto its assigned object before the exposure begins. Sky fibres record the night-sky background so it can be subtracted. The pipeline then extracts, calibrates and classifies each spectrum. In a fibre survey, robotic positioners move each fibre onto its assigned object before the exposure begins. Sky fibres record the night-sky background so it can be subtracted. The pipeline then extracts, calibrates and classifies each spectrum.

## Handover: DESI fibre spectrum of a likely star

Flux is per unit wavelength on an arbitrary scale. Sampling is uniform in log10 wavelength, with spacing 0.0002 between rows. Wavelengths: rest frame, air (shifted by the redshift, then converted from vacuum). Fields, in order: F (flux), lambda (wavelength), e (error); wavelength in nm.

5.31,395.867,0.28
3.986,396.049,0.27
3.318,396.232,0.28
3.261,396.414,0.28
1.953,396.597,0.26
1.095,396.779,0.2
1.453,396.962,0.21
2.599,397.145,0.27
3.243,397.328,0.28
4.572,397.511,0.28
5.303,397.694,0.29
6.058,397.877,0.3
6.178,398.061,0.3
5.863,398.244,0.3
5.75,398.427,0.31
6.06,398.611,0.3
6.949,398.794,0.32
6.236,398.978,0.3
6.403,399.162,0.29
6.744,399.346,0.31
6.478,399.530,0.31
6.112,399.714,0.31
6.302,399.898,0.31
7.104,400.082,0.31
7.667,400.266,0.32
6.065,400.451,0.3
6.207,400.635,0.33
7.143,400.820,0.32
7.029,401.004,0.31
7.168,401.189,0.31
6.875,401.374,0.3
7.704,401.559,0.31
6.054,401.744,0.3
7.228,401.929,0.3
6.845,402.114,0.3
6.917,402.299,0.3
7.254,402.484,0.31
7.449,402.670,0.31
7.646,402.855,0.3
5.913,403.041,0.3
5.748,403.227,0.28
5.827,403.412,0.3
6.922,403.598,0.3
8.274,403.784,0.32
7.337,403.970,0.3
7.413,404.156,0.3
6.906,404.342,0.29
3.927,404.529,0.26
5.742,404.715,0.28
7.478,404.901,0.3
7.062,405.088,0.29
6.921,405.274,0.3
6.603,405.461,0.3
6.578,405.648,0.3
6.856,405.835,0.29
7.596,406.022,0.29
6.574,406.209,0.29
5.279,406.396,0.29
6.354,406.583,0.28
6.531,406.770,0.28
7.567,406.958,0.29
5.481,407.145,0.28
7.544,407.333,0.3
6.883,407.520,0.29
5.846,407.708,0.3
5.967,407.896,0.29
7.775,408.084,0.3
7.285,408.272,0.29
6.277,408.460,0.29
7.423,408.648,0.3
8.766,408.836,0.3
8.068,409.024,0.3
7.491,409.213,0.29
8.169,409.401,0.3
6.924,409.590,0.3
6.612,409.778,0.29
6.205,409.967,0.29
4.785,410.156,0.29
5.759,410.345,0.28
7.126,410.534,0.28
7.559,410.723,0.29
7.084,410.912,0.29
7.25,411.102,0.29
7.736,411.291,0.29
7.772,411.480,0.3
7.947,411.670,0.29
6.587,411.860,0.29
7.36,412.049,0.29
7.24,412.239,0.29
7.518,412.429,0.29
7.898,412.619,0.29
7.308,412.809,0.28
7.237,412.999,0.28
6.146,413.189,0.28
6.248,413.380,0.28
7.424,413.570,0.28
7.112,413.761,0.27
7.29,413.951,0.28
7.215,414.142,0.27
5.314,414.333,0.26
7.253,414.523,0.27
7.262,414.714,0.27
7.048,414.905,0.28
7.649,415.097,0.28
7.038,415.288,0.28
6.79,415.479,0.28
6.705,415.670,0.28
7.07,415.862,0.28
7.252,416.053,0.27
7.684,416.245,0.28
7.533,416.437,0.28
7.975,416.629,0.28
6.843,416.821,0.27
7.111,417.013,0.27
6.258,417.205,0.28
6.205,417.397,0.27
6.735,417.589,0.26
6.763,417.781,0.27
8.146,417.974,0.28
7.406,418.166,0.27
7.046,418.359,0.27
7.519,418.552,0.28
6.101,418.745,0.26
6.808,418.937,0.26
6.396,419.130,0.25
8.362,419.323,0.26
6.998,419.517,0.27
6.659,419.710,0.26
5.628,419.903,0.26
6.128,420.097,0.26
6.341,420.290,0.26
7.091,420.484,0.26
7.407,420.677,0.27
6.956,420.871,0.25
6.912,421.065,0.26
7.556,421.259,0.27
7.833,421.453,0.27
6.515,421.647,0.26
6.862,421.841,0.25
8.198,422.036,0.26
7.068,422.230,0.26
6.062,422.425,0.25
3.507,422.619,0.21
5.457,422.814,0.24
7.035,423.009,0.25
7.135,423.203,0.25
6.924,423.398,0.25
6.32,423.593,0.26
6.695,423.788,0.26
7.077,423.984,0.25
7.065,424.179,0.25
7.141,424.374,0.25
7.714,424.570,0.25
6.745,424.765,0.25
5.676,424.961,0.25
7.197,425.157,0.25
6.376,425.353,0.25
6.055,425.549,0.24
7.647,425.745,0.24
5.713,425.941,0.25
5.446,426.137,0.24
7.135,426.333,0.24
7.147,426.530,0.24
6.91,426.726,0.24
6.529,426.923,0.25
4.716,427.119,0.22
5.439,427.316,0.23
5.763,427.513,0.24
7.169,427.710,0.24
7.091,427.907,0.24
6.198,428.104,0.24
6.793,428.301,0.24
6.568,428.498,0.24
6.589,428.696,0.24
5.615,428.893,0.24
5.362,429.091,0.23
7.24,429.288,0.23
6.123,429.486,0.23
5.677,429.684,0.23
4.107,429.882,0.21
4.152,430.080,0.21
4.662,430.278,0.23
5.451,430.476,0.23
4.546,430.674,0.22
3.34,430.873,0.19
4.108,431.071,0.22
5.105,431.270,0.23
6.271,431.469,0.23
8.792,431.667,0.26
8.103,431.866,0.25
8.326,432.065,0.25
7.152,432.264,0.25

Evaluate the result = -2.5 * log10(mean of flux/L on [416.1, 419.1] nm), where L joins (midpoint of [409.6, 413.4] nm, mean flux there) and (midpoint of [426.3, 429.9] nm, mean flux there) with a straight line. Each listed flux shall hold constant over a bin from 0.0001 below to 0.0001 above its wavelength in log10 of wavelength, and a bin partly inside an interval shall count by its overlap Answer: -0.06 mag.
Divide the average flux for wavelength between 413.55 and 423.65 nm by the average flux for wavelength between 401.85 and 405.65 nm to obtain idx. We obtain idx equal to 1.0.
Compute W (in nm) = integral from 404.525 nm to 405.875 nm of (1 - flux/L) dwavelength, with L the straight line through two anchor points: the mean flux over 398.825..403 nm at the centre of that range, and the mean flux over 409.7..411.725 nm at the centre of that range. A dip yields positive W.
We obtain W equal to 0.06 nm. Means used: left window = 6.84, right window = 6.87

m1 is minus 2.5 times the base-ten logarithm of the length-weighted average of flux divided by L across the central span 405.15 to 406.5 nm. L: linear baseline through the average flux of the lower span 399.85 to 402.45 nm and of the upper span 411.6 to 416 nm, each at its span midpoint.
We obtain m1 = 0.05 mag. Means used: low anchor 6.9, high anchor 7.07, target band 6.64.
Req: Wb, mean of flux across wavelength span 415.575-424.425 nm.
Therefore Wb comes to 6.88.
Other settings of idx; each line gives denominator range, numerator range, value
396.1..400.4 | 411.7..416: 1.39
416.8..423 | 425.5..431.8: 0.87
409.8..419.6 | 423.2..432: 0.88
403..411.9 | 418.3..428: 0.97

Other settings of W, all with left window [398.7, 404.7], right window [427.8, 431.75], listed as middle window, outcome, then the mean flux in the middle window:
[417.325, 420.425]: -0.38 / 6.83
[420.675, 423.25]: -0.32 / 6.72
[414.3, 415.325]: -0.13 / 7.02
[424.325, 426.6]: -0.31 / 6.65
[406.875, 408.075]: -0.02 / 6.63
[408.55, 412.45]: -0.49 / 7.2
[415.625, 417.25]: -0.27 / 7.2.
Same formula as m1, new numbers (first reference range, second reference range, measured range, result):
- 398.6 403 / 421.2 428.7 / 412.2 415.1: -0.056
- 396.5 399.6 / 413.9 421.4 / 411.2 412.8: -0.176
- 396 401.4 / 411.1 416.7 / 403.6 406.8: -0.091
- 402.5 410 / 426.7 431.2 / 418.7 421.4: -0.124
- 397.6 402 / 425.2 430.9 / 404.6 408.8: -0.056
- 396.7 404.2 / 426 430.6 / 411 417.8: -0.169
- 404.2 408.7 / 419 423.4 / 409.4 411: 0.005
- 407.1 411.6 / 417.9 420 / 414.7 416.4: -0.026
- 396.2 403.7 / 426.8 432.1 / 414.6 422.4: -0.195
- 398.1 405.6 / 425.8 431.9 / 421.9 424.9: -0.101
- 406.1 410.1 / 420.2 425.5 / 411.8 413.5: -0.035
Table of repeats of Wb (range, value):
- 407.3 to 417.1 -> 7.1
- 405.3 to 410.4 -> 6.79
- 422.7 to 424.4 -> 6.72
